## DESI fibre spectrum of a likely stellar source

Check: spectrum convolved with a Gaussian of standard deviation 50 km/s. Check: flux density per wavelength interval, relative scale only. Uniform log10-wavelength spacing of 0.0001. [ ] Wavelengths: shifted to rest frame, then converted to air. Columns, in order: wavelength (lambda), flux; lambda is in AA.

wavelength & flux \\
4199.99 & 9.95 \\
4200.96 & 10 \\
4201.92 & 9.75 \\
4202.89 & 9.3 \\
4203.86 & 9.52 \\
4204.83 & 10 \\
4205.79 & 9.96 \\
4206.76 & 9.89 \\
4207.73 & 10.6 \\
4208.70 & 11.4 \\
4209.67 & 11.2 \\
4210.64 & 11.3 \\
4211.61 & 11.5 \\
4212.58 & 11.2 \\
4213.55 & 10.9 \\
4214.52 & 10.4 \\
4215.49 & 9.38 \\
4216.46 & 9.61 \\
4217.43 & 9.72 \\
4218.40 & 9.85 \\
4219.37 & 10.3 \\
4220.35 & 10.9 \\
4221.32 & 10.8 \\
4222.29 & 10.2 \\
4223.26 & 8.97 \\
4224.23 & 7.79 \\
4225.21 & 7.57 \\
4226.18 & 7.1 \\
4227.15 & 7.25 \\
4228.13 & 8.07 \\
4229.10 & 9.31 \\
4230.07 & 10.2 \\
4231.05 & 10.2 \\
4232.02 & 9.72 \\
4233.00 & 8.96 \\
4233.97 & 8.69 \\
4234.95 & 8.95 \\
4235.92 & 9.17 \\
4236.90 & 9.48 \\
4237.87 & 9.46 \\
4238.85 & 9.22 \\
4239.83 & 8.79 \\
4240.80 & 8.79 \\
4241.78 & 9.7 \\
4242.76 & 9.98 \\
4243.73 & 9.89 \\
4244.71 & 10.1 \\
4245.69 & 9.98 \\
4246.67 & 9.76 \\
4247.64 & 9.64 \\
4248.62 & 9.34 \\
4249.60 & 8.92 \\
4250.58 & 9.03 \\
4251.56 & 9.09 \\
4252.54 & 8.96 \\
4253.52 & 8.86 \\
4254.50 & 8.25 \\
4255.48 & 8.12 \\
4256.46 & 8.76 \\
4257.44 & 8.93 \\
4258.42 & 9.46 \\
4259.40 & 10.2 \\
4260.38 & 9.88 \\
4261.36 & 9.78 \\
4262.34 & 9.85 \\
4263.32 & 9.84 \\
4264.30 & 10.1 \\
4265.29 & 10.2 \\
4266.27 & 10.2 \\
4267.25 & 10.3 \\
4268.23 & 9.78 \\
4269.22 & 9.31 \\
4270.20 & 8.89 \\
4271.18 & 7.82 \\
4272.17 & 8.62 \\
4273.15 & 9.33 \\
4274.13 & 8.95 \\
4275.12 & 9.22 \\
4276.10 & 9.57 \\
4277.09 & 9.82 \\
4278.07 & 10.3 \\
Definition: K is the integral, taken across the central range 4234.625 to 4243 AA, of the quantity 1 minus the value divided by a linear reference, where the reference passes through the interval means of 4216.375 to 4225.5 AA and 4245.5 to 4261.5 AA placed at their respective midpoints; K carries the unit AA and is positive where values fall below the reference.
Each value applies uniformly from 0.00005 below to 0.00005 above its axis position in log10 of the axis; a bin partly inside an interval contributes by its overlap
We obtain 0.1 AA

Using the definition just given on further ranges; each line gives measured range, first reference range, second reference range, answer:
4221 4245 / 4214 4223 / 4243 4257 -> 1.4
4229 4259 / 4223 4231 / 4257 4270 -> -0.9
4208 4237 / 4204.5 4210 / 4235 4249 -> 1.2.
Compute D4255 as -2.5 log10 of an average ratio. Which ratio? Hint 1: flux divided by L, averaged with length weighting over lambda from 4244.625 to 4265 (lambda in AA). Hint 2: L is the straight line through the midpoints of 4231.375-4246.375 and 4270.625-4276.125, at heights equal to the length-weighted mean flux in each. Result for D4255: -0.02 mag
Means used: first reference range 9.4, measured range 9.37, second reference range 8.87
